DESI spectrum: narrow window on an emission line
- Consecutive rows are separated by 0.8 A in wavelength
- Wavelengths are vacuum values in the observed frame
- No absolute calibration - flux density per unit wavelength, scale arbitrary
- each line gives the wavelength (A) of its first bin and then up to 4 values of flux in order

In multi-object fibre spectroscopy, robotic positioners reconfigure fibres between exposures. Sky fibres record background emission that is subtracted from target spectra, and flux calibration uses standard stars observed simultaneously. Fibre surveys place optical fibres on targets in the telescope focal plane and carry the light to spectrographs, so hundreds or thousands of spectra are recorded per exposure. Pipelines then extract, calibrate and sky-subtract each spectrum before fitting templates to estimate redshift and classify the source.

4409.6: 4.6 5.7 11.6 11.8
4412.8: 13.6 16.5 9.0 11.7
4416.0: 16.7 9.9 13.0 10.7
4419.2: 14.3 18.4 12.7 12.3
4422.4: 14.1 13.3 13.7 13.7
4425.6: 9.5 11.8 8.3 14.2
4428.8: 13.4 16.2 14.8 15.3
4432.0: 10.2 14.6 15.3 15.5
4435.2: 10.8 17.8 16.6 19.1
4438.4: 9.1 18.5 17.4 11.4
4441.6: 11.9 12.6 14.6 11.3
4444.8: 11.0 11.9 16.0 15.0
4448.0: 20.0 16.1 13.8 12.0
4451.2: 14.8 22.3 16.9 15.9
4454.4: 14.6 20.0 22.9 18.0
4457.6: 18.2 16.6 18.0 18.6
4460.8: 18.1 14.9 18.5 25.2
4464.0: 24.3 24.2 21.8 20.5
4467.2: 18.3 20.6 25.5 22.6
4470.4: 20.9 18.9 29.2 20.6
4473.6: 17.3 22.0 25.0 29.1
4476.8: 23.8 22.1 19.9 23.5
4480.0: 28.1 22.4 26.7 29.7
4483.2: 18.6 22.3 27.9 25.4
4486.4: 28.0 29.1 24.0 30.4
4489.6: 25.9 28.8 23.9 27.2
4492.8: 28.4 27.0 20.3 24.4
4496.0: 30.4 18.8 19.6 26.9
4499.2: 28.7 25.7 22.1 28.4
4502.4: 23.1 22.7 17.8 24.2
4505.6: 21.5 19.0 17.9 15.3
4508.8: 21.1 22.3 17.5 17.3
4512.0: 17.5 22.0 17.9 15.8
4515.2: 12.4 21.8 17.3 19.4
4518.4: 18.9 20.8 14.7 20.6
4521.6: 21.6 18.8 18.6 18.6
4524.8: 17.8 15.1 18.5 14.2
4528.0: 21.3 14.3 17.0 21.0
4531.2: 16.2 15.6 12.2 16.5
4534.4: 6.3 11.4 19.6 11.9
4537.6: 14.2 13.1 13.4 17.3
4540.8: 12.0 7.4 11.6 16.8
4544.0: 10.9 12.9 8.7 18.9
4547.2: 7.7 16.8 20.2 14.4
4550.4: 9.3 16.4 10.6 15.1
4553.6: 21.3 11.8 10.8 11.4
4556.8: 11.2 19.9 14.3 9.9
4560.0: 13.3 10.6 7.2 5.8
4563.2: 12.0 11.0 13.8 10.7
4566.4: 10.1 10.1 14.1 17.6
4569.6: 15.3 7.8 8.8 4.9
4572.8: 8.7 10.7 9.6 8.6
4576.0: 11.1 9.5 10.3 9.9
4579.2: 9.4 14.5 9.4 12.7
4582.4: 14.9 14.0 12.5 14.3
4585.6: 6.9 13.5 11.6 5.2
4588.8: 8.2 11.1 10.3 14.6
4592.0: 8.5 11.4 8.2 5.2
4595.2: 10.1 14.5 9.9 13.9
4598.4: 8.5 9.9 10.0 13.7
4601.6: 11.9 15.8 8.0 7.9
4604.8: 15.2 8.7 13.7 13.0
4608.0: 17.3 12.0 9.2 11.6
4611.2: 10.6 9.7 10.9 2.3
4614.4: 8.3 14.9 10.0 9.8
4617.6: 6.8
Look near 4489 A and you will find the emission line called C IV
